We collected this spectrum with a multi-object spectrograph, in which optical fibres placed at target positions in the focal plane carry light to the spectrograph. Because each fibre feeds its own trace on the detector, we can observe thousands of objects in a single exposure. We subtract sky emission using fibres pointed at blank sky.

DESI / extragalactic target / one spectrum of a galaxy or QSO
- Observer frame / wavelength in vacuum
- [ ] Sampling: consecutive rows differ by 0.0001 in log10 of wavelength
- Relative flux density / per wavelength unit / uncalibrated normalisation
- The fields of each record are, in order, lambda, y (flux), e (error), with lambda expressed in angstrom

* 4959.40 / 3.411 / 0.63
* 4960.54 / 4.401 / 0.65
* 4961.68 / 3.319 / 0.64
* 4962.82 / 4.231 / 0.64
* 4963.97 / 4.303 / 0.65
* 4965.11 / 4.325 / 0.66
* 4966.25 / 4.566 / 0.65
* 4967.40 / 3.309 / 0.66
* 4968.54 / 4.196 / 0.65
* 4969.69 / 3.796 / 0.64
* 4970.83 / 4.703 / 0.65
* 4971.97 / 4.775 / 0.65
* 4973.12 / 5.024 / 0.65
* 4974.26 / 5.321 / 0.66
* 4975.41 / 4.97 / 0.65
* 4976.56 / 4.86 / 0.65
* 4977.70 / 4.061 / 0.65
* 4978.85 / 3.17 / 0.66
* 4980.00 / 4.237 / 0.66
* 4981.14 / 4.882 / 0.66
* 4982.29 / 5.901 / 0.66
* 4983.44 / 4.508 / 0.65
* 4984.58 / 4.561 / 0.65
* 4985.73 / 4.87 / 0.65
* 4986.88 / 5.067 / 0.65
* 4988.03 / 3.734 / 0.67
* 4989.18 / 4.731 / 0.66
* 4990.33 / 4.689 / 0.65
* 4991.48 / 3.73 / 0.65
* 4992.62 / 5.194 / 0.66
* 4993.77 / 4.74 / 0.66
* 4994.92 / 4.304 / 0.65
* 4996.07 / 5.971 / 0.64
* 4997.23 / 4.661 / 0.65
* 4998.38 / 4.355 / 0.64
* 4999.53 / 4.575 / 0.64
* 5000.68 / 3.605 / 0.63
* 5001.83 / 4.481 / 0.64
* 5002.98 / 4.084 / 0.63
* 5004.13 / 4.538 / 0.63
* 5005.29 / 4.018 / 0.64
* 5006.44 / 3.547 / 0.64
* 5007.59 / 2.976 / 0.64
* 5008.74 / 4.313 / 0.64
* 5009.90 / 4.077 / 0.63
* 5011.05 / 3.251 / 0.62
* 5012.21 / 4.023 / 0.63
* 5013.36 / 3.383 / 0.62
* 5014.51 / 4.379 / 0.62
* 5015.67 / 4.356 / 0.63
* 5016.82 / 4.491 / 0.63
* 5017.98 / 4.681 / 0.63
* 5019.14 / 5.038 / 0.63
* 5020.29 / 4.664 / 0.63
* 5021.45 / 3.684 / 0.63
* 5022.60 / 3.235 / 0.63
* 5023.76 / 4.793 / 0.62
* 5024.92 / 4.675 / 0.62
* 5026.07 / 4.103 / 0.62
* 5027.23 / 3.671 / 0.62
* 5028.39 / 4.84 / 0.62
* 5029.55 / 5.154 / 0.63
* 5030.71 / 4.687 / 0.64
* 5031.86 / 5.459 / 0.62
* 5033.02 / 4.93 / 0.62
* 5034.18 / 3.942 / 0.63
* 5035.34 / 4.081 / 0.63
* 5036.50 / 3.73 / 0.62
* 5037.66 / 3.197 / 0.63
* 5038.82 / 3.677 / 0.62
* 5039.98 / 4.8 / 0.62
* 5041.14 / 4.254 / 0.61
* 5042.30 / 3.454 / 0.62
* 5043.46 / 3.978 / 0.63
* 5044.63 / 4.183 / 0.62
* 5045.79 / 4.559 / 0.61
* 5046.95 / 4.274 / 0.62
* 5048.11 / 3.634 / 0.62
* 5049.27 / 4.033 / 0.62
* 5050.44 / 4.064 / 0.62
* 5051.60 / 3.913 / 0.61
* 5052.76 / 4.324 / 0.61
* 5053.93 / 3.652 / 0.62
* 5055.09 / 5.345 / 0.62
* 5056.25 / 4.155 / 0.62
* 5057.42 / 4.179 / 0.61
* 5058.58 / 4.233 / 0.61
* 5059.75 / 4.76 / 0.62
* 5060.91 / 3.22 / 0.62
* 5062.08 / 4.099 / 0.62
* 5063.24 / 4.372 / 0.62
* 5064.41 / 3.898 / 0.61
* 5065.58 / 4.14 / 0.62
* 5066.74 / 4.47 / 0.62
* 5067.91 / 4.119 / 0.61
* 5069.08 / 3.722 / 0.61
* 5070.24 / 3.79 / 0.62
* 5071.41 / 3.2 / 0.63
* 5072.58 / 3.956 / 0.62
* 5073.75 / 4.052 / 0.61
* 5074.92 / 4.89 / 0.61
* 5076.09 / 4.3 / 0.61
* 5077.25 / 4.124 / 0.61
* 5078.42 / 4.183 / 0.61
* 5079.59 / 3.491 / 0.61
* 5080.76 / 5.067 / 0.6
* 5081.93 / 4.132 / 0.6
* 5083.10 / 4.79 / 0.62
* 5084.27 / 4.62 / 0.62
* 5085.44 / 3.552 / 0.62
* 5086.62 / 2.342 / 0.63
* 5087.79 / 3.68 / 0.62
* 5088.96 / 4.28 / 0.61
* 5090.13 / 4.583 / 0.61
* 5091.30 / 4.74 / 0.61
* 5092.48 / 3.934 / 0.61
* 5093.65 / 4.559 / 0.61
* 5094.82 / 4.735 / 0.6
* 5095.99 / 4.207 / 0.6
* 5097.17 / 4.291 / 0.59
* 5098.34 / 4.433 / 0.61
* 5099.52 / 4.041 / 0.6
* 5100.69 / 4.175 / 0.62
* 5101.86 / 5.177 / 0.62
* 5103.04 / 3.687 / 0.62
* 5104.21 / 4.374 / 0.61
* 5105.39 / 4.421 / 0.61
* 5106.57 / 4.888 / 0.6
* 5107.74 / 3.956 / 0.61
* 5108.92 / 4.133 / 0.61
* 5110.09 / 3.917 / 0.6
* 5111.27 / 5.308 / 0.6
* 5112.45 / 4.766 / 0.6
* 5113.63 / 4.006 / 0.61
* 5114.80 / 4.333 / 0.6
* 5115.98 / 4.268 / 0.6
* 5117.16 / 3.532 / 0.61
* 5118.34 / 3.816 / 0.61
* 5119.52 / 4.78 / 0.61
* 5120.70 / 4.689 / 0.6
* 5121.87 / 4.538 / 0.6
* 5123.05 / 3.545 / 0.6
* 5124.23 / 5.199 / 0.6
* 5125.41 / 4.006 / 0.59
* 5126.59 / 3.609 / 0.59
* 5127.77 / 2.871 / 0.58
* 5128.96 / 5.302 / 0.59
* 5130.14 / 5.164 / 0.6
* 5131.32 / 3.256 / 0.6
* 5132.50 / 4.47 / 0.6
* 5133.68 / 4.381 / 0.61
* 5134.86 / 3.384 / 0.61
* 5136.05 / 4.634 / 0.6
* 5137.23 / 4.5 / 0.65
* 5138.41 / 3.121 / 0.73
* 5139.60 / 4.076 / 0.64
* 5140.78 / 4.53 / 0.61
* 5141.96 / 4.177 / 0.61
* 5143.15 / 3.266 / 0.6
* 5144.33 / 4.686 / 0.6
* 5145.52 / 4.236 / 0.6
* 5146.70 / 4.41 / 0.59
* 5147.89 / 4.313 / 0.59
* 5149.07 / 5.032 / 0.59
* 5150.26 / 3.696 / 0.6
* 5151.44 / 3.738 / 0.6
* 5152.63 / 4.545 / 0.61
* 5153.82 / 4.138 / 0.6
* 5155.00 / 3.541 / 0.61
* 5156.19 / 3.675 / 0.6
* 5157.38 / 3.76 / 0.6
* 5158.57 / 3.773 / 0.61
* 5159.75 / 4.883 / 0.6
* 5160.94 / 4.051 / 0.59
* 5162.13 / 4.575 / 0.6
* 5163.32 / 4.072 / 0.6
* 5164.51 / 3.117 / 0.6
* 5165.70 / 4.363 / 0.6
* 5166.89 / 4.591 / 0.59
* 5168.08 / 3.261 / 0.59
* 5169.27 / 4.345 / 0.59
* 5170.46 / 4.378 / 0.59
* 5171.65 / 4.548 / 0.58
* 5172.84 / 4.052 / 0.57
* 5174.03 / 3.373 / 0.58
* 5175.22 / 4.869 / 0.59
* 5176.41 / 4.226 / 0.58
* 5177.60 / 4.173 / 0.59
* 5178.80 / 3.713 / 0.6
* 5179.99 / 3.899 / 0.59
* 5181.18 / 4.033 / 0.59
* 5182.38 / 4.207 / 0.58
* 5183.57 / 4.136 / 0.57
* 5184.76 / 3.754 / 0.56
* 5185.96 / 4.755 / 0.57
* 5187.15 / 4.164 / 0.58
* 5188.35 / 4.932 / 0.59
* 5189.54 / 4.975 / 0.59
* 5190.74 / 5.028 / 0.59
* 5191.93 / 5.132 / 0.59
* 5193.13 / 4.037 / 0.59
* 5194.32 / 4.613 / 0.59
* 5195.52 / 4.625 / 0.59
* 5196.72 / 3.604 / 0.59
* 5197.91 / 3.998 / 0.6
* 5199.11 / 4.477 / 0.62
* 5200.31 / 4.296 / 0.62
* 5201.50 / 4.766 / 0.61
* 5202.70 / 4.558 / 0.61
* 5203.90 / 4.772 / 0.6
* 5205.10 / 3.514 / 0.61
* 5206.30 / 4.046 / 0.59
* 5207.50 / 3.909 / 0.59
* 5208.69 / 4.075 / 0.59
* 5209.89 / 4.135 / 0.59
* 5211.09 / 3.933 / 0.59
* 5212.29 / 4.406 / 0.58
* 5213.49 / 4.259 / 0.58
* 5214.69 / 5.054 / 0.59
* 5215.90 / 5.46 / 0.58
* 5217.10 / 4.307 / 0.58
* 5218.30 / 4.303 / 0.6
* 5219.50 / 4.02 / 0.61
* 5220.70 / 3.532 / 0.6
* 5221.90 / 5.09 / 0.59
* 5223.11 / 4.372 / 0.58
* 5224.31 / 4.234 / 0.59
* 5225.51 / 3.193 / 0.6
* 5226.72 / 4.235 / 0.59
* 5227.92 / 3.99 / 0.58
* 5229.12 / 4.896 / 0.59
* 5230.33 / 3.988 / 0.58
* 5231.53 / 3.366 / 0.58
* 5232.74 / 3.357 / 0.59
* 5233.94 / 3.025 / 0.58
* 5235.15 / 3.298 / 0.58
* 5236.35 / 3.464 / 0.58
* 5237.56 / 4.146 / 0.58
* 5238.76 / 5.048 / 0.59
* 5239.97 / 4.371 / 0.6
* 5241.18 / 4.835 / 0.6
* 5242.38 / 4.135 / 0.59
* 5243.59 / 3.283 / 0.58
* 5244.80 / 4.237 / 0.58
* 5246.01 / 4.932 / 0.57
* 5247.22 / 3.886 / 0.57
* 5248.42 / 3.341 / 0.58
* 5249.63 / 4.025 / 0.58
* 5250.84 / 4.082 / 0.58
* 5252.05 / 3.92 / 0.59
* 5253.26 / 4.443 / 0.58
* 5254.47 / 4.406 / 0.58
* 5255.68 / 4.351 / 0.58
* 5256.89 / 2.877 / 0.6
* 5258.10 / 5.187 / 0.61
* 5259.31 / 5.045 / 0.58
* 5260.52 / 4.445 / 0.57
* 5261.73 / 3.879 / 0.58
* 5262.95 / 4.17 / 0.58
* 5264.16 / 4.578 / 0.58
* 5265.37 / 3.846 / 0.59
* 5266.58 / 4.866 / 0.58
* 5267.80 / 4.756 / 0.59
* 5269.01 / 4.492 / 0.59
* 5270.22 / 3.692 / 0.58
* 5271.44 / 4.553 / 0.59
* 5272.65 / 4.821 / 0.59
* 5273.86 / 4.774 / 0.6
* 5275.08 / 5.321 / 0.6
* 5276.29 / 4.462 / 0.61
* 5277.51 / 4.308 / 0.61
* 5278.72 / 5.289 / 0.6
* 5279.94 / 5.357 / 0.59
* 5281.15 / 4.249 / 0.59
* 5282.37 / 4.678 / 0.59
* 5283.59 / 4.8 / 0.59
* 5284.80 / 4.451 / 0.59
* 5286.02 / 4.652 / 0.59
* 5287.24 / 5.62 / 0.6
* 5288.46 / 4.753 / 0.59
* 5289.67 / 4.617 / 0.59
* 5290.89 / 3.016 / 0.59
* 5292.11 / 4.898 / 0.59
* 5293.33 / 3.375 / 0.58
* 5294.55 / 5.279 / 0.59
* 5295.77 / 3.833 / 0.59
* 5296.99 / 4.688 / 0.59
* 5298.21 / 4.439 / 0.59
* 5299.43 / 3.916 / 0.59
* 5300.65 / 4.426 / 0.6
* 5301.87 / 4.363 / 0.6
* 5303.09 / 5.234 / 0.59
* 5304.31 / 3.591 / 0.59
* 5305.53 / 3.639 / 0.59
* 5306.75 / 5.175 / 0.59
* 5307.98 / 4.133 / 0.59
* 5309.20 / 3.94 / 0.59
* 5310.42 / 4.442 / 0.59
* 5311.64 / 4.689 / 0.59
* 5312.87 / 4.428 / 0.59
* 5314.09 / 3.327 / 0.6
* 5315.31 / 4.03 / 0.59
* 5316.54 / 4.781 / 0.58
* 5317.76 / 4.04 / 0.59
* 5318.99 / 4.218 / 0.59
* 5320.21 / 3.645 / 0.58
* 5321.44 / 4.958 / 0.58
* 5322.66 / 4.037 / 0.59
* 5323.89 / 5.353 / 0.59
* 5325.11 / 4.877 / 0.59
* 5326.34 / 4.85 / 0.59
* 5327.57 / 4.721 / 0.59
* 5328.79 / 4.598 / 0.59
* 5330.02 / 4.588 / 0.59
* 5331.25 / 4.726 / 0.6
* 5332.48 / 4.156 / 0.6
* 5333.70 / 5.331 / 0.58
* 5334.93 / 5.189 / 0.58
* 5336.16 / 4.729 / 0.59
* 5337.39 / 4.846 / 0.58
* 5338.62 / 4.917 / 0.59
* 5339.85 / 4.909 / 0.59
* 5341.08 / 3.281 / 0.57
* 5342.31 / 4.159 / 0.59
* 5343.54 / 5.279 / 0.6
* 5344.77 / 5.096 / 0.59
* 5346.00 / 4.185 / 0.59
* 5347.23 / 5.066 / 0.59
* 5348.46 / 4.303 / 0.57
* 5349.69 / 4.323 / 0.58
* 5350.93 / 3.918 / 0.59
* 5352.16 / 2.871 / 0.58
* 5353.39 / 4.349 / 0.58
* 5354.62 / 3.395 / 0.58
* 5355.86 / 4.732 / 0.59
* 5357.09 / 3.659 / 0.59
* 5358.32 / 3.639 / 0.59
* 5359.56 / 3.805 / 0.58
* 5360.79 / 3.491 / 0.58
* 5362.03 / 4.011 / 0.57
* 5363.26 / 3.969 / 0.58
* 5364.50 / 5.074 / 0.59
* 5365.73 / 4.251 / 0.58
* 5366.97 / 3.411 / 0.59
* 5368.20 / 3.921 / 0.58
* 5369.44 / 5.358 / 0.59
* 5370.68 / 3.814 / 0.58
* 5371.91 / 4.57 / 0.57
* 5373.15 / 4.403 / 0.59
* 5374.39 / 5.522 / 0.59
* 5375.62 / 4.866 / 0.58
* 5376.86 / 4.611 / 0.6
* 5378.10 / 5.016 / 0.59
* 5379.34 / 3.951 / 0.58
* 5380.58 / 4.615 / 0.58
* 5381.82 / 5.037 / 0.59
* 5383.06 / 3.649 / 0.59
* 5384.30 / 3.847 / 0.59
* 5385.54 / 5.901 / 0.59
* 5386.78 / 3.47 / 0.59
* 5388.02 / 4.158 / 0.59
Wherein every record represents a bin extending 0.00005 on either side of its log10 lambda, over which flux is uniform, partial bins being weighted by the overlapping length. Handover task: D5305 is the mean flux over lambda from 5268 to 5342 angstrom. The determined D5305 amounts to 4.51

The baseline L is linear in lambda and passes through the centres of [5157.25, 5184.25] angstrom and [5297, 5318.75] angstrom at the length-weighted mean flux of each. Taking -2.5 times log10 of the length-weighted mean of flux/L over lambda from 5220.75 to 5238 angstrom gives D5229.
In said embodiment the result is 0.079 mag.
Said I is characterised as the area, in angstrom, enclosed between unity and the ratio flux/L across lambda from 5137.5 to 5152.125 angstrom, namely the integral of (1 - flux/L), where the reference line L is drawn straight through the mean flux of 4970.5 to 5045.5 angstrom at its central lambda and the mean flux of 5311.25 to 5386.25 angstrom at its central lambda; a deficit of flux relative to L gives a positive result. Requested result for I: 0.9 angstrom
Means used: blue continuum 4.37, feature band 4.12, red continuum 4.41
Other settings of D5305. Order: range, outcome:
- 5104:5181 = 4.17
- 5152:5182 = 4.08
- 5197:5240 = 4.16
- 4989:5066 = 4.24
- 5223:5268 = 4.11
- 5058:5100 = 4.14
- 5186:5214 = 4.37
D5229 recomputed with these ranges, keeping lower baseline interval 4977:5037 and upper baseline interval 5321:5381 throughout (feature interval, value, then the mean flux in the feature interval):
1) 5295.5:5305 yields 0.03 mag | 4.32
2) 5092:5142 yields 0.03 mag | 4.26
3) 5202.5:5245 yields 0.07 mag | 4.13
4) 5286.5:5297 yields 0.00 mag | 4.44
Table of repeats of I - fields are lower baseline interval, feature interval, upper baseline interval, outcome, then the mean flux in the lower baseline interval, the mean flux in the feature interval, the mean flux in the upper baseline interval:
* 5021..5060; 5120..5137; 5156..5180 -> -0.4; 4.22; 4.23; 4.09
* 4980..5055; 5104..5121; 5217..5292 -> -0.2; 4.31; 4.34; 4.29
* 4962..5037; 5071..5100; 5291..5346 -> 1.5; 4.38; 4.17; 4.46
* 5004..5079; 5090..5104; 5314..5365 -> -0.6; 4.15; 4.37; 4.38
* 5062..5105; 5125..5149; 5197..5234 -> 0.2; 4.17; 4.14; 4.19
